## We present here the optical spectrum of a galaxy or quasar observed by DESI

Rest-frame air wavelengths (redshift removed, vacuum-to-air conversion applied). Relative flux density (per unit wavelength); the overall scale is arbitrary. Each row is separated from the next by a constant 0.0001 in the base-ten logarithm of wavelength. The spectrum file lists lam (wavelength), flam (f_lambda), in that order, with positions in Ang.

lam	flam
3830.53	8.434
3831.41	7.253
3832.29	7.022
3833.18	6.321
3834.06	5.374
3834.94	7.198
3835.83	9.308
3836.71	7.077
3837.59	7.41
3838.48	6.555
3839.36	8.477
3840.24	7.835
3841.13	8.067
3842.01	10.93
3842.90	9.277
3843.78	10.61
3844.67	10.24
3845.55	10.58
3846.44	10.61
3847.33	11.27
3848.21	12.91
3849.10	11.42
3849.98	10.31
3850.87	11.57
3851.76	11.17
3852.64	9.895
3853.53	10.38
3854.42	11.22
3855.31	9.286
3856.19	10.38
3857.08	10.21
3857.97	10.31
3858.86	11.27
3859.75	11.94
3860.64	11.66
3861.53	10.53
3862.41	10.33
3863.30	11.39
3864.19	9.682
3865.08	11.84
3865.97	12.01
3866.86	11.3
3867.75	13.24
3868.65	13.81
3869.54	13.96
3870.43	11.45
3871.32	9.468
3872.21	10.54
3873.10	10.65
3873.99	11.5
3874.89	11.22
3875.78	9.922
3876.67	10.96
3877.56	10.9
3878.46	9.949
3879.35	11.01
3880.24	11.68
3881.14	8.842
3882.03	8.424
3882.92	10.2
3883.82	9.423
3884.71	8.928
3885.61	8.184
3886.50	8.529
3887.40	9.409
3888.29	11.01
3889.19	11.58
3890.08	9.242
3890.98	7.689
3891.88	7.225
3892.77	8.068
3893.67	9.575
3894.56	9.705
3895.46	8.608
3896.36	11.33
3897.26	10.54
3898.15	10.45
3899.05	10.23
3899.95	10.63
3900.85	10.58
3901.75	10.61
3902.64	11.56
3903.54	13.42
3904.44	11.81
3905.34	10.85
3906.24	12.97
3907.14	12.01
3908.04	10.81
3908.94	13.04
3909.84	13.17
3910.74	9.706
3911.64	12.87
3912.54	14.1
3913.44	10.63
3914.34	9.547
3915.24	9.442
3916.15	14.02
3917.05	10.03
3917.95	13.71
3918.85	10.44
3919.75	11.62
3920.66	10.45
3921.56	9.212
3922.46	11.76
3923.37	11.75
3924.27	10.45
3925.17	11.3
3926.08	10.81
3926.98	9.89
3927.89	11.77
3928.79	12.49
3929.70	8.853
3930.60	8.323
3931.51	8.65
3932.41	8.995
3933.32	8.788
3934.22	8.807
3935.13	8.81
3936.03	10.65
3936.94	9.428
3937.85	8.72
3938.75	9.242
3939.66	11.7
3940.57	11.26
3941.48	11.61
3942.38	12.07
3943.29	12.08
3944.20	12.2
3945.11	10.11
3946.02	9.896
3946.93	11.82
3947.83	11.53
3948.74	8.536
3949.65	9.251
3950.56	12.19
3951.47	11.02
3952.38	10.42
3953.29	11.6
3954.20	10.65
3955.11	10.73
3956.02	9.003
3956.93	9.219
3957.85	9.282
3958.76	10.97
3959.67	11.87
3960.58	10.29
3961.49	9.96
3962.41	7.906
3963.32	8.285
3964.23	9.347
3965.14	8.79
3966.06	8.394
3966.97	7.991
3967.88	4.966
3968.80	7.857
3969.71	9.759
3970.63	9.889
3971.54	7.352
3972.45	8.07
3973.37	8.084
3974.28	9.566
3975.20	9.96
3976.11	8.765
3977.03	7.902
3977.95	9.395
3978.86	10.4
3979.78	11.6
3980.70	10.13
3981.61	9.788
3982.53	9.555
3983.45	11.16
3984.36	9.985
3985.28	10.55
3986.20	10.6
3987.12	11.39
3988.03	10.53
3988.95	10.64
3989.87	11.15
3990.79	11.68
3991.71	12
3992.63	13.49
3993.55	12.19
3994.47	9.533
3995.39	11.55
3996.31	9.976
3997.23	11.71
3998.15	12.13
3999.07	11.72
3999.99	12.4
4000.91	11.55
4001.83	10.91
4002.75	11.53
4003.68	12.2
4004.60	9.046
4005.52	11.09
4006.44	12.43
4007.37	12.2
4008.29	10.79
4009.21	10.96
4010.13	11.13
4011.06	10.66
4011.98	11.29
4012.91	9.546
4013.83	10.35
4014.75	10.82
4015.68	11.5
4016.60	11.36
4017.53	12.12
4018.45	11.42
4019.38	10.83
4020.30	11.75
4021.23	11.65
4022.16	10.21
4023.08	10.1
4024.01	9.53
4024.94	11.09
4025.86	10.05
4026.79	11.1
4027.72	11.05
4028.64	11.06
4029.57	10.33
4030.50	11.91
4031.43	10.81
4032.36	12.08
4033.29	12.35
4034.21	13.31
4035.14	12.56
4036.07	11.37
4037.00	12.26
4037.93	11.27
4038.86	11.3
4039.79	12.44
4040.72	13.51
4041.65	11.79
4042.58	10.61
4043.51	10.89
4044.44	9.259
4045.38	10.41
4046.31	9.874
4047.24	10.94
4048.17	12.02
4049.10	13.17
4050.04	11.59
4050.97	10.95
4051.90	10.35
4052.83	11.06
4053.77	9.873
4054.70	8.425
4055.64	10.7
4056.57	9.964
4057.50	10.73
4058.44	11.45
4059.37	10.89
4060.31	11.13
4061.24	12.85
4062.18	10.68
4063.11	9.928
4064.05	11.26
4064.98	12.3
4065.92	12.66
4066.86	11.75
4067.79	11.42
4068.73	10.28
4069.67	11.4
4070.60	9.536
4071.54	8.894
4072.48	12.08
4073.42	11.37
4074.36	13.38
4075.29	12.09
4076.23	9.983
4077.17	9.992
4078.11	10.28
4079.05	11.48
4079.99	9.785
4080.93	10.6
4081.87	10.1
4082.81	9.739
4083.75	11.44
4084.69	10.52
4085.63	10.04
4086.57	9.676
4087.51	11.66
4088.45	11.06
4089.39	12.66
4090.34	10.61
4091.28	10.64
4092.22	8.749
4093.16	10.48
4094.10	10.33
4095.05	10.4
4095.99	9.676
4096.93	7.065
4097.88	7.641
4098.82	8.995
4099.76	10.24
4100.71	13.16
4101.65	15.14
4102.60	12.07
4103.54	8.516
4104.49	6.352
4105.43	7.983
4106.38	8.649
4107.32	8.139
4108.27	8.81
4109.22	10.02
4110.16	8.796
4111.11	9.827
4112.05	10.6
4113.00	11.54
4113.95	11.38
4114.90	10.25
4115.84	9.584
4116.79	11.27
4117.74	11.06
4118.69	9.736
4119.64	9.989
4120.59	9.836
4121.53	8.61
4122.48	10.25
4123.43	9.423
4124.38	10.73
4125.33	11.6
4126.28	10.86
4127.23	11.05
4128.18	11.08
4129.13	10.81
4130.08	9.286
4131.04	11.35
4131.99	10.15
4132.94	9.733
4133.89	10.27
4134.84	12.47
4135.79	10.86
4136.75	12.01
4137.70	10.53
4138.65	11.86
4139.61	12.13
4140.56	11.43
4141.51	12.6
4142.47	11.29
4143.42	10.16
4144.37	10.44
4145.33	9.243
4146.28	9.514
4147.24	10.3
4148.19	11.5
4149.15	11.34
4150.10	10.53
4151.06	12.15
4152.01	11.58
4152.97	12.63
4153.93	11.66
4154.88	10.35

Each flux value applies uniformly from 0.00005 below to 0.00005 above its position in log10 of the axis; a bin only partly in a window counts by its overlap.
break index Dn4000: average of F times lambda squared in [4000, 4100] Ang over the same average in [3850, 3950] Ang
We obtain 1.1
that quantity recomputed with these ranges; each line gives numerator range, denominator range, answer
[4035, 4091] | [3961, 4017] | 1.11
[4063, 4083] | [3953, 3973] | 1.26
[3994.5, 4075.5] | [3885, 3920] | 1.11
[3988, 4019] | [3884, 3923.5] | 1.11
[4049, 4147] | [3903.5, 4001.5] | 1.08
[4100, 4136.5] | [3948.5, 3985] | 1.17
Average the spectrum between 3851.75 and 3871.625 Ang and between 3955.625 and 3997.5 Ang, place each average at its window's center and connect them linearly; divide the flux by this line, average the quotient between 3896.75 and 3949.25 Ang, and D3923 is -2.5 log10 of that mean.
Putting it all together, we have -0.04 mag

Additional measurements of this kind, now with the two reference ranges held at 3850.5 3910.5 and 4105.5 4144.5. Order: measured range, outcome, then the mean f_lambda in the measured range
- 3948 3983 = 0.12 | 9.45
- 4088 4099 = 0.07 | 9.88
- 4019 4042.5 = -0.09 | 11.4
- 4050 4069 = -0.04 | 11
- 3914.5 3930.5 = -0.03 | 11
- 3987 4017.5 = -0.07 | 11.3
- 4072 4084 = -0.04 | 10.9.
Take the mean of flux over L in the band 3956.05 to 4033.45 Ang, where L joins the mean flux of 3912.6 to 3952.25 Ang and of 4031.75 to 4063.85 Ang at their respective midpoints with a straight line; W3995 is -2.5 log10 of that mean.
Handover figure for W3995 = 0.05 mag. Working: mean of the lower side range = 10.6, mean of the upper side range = 11.2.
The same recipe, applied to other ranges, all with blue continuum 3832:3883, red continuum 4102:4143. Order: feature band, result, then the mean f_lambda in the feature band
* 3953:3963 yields 0.02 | 10.1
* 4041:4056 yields -0.05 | 10.8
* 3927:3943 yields 0.03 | 10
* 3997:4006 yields -0.11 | 11.4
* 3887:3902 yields 0.05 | 9.78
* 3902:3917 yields -0.15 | 11.8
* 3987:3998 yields -0.10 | 11.3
